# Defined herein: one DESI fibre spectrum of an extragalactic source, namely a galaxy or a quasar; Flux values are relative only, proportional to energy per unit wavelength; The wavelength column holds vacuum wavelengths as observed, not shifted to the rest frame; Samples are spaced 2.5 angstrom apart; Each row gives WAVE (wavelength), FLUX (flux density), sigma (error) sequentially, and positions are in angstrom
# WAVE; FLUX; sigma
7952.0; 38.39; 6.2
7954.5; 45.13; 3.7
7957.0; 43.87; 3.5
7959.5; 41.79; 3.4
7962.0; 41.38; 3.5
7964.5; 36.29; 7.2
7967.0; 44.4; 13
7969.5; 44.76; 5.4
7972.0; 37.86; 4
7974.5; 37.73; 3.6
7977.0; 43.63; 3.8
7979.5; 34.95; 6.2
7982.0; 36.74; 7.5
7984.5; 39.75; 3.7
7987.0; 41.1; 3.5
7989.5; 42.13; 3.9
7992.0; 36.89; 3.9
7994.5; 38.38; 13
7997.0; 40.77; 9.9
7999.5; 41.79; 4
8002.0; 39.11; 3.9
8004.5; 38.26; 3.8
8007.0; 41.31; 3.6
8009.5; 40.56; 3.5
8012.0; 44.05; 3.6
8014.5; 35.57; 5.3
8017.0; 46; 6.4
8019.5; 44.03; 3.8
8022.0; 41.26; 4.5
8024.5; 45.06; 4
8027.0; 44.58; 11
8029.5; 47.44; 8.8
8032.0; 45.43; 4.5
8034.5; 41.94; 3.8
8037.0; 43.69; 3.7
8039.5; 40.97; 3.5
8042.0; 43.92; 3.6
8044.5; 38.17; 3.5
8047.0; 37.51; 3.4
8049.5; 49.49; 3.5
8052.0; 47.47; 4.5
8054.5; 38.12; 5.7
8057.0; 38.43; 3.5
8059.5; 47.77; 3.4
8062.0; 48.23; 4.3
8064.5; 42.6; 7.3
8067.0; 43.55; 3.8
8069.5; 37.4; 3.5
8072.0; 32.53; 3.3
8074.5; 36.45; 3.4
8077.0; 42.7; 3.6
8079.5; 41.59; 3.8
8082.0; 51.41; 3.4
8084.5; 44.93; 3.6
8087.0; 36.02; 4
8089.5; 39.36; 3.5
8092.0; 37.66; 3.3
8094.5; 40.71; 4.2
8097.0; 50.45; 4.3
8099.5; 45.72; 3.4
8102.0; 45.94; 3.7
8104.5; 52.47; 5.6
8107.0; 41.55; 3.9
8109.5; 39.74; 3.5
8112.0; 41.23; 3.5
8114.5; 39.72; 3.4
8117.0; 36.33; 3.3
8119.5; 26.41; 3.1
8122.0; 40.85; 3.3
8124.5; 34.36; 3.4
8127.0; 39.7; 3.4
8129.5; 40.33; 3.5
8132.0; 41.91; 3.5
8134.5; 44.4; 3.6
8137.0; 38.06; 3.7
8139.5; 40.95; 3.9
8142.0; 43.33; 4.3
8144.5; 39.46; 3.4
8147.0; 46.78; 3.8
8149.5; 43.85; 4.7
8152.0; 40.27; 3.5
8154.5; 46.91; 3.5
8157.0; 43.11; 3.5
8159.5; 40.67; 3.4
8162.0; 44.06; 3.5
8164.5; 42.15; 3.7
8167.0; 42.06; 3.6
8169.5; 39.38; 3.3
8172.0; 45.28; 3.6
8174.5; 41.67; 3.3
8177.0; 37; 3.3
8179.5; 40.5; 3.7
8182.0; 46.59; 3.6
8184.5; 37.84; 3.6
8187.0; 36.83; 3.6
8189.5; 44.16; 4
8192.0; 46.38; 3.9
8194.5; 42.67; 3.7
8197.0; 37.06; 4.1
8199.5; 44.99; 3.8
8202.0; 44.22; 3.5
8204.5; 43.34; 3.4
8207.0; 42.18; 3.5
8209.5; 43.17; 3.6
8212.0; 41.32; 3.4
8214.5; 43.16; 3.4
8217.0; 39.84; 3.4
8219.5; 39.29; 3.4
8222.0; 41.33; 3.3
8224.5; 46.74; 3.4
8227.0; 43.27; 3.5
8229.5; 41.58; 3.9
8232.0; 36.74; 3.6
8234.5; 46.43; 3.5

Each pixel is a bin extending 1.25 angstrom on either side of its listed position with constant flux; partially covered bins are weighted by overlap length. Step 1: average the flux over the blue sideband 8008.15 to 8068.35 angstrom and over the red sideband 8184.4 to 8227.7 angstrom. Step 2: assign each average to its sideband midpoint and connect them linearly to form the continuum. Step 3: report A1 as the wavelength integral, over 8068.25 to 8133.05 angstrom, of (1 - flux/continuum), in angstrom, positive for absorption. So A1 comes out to 3.2 angstrom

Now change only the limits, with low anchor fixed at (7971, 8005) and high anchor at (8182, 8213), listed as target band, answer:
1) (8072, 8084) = -0.5 angstrom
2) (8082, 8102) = -1.1 angstrom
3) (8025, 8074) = -3.0 angstrom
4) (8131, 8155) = -0.6 angstrom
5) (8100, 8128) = 0.7 angstrom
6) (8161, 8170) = -0.1 angstrom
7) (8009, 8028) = -1.4 angstrom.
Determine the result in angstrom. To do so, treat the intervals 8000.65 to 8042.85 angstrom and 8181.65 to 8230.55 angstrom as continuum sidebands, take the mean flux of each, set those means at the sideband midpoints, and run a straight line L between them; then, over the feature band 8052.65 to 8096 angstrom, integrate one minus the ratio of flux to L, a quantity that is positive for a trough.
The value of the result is 1.2 angstrom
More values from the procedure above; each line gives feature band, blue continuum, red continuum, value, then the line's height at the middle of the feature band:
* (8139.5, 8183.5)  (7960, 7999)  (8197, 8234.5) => -0.9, 41.7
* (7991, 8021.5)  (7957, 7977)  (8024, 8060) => 1.1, 42.2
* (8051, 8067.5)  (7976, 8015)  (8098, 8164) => -1.3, 40.6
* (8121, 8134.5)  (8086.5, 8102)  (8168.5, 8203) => 0.7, 42.1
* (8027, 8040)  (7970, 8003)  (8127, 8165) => -1.2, 40.3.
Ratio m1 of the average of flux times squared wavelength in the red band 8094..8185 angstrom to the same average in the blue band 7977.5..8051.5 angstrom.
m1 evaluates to 1.04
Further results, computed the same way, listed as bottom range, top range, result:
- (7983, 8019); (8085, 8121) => 1.04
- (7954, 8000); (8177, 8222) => 1.09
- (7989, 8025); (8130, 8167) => 1.08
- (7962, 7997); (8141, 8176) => 1.13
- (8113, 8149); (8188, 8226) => 1.10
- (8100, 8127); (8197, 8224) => 1.08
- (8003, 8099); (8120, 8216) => 1.02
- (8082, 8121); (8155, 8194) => 1.03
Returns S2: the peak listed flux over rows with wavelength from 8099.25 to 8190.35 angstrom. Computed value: 52.47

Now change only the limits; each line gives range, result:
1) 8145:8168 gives 46.91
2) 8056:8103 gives 51.41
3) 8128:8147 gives 46.78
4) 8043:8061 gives 49.49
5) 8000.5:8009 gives 41.31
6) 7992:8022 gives 46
